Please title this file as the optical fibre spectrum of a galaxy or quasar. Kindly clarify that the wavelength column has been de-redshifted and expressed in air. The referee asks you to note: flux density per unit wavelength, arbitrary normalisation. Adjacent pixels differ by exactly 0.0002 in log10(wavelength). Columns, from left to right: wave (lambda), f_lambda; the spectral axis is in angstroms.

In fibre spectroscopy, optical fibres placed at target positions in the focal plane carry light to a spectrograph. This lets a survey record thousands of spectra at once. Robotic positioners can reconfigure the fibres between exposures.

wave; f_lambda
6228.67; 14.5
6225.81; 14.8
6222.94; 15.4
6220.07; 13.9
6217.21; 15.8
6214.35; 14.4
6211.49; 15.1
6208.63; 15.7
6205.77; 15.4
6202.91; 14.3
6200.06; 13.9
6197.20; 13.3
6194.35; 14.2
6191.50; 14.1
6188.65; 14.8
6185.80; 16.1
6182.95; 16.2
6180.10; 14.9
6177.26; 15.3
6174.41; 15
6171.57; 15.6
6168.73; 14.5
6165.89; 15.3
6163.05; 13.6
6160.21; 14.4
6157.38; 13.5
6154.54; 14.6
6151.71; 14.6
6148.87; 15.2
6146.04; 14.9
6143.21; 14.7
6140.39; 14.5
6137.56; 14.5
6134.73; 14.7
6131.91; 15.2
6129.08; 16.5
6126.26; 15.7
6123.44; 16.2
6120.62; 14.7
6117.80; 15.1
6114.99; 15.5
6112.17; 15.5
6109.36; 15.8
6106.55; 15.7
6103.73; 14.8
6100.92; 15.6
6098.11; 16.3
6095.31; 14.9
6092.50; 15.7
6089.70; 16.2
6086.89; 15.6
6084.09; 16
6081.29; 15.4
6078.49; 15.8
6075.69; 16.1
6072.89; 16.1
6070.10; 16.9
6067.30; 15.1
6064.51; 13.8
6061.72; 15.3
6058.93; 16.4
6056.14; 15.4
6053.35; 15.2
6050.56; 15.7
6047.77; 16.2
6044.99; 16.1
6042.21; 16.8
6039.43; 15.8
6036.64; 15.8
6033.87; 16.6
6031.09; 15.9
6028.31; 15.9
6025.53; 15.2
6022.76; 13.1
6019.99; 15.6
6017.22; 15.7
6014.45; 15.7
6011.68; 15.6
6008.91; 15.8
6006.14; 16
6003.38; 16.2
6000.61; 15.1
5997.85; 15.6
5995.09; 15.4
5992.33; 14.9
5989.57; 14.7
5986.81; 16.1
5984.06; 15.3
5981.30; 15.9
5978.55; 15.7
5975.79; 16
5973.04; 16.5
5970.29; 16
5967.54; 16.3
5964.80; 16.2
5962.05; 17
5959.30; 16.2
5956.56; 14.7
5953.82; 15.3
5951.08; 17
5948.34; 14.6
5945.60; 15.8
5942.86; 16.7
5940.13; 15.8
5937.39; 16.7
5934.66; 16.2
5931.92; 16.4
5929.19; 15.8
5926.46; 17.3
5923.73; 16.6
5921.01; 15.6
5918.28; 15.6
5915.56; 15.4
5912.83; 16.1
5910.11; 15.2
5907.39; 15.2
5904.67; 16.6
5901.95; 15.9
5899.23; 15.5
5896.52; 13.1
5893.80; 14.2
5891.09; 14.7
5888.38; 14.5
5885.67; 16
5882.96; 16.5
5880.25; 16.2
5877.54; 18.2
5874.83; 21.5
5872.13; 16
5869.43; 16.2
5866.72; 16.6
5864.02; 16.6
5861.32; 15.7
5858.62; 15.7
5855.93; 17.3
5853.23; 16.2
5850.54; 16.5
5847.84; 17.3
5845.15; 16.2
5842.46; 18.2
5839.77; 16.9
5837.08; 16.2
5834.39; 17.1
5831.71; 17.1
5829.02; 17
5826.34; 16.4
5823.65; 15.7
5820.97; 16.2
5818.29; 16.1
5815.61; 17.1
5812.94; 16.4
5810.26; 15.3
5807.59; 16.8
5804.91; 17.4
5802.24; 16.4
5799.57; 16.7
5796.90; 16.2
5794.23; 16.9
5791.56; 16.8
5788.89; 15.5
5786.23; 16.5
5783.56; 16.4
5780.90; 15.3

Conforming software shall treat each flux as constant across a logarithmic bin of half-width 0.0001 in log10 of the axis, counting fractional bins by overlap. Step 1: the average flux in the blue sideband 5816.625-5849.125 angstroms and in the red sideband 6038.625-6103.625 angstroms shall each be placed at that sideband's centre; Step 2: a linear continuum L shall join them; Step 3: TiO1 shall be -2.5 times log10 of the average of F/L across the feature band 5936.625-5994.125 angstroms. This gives 0.02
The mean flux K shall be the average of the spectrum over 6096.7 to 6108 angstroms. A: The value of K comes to 15.6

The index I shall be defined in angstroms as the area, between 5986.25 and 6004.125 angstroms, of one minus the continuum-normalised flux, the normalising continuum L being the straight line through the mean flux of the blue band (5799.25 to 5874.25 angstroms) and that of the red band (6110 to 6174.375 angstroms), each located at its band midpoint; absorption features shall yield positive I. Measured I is 0.4 angstroms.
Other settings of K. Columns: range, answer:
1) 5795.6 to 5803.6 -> 16.4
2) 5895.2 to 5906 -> 15.3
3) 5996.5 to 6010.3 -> 15.7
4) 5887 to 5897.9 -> 14.1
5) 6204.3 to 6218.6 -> 15.3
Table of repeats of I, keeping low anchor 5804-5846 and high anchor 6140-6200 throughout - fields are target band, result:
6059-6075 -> -0.3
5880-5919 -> 2.1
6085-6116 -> -1.0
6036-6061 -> -0.9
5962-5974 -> -0.4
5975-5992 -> 0.2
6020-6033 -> 0.3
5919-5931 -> -0.2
